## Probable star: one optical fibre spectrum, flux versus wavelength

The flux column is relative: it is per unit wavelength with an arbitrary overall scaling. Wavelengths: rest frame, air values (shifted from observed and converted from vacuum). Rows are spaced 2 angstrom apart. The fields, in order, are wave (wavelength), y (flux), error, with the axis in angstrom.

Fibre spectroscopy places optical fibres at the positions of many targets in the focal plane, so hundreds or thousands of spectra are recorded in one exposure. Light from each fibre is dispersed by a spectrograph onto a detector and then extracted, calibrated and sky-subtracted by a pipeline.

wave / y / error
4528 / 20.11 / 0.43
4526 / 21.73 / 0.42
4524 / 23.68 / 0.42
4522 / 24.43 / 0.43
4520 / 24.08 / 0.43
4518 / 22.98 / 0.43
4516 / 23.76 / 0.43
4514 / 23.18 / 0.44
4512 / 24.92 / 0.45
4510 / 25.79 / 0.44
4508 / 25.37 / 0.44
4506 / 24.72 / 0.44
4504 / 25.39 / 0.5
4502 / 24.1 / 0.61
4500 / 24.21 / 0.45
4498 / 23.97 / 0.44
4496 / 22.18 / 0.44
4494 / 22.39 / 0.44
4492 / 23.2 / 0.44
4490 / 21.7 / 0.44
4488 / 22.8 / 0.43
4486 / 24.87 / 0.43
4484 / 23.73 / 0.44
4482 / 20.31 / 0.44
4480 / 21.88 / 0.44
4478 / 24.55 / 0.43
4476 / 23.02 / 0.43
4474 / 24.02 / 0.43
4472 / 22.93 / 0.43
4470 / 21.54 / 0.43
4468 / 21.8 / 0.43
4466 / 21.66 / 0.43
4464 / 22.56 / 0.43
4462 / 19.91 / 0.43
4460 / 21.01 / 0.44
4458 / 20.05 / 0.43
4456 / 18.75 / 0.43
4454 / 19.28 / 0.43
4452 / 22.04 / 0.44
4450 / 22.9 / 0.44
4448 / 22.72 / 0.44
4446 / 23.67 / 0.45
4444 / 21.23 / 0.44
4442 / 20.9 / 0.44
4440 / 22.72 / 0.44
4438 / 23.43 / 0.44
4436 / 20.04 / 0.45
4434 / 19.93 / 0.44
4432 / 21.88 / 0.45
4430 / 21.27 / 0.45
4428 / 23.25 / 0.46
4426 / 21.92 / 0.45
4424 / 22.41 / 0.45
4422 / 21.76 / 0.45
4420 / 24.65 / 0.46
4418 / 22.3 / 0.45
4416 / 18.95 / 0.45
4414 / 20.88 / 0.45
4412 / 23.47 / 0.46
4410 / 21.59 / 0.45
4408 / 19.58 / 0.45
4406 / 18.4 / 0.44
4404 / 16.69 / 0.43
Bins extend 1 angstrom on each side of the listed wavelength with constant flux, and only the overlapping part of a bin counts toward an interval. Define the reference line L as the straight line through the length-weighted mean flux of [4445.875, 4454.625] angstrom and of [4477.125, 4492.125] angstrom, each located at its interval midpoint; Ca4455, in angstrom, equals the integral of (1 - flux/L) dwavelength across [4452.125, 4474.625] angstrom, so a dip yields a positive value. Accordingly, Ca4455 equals 1.18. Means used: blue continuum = 22.1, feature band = 21.2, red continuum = 22.8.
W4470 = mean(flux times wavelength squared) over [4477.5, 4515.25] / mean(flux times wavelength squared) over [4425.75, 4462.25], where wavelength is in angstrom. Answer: 1.13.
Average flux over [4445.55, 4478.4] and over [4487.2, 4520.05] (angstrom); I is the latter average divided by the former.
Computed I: 1.09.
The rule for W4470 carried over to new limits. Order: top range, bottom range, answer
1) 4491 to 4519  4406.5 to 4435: 1.15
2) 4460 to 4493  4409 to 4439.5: 1.05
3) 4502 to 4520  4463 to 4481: 1.10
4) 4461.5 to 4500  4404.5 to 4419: 1.13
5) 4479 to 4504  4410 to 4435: 1.09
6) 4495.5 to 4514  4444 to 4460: 1.18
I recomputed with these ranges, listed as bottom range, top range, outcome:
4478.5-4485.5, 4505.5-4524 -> 1.09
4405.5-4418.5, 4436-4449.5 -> 1.07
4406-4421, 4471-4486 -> 1.08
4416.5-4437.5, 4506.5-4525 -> 1.11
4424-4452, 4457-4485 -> 1.00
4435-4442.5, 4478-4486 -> 1.04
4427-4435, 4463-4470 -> 1.02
